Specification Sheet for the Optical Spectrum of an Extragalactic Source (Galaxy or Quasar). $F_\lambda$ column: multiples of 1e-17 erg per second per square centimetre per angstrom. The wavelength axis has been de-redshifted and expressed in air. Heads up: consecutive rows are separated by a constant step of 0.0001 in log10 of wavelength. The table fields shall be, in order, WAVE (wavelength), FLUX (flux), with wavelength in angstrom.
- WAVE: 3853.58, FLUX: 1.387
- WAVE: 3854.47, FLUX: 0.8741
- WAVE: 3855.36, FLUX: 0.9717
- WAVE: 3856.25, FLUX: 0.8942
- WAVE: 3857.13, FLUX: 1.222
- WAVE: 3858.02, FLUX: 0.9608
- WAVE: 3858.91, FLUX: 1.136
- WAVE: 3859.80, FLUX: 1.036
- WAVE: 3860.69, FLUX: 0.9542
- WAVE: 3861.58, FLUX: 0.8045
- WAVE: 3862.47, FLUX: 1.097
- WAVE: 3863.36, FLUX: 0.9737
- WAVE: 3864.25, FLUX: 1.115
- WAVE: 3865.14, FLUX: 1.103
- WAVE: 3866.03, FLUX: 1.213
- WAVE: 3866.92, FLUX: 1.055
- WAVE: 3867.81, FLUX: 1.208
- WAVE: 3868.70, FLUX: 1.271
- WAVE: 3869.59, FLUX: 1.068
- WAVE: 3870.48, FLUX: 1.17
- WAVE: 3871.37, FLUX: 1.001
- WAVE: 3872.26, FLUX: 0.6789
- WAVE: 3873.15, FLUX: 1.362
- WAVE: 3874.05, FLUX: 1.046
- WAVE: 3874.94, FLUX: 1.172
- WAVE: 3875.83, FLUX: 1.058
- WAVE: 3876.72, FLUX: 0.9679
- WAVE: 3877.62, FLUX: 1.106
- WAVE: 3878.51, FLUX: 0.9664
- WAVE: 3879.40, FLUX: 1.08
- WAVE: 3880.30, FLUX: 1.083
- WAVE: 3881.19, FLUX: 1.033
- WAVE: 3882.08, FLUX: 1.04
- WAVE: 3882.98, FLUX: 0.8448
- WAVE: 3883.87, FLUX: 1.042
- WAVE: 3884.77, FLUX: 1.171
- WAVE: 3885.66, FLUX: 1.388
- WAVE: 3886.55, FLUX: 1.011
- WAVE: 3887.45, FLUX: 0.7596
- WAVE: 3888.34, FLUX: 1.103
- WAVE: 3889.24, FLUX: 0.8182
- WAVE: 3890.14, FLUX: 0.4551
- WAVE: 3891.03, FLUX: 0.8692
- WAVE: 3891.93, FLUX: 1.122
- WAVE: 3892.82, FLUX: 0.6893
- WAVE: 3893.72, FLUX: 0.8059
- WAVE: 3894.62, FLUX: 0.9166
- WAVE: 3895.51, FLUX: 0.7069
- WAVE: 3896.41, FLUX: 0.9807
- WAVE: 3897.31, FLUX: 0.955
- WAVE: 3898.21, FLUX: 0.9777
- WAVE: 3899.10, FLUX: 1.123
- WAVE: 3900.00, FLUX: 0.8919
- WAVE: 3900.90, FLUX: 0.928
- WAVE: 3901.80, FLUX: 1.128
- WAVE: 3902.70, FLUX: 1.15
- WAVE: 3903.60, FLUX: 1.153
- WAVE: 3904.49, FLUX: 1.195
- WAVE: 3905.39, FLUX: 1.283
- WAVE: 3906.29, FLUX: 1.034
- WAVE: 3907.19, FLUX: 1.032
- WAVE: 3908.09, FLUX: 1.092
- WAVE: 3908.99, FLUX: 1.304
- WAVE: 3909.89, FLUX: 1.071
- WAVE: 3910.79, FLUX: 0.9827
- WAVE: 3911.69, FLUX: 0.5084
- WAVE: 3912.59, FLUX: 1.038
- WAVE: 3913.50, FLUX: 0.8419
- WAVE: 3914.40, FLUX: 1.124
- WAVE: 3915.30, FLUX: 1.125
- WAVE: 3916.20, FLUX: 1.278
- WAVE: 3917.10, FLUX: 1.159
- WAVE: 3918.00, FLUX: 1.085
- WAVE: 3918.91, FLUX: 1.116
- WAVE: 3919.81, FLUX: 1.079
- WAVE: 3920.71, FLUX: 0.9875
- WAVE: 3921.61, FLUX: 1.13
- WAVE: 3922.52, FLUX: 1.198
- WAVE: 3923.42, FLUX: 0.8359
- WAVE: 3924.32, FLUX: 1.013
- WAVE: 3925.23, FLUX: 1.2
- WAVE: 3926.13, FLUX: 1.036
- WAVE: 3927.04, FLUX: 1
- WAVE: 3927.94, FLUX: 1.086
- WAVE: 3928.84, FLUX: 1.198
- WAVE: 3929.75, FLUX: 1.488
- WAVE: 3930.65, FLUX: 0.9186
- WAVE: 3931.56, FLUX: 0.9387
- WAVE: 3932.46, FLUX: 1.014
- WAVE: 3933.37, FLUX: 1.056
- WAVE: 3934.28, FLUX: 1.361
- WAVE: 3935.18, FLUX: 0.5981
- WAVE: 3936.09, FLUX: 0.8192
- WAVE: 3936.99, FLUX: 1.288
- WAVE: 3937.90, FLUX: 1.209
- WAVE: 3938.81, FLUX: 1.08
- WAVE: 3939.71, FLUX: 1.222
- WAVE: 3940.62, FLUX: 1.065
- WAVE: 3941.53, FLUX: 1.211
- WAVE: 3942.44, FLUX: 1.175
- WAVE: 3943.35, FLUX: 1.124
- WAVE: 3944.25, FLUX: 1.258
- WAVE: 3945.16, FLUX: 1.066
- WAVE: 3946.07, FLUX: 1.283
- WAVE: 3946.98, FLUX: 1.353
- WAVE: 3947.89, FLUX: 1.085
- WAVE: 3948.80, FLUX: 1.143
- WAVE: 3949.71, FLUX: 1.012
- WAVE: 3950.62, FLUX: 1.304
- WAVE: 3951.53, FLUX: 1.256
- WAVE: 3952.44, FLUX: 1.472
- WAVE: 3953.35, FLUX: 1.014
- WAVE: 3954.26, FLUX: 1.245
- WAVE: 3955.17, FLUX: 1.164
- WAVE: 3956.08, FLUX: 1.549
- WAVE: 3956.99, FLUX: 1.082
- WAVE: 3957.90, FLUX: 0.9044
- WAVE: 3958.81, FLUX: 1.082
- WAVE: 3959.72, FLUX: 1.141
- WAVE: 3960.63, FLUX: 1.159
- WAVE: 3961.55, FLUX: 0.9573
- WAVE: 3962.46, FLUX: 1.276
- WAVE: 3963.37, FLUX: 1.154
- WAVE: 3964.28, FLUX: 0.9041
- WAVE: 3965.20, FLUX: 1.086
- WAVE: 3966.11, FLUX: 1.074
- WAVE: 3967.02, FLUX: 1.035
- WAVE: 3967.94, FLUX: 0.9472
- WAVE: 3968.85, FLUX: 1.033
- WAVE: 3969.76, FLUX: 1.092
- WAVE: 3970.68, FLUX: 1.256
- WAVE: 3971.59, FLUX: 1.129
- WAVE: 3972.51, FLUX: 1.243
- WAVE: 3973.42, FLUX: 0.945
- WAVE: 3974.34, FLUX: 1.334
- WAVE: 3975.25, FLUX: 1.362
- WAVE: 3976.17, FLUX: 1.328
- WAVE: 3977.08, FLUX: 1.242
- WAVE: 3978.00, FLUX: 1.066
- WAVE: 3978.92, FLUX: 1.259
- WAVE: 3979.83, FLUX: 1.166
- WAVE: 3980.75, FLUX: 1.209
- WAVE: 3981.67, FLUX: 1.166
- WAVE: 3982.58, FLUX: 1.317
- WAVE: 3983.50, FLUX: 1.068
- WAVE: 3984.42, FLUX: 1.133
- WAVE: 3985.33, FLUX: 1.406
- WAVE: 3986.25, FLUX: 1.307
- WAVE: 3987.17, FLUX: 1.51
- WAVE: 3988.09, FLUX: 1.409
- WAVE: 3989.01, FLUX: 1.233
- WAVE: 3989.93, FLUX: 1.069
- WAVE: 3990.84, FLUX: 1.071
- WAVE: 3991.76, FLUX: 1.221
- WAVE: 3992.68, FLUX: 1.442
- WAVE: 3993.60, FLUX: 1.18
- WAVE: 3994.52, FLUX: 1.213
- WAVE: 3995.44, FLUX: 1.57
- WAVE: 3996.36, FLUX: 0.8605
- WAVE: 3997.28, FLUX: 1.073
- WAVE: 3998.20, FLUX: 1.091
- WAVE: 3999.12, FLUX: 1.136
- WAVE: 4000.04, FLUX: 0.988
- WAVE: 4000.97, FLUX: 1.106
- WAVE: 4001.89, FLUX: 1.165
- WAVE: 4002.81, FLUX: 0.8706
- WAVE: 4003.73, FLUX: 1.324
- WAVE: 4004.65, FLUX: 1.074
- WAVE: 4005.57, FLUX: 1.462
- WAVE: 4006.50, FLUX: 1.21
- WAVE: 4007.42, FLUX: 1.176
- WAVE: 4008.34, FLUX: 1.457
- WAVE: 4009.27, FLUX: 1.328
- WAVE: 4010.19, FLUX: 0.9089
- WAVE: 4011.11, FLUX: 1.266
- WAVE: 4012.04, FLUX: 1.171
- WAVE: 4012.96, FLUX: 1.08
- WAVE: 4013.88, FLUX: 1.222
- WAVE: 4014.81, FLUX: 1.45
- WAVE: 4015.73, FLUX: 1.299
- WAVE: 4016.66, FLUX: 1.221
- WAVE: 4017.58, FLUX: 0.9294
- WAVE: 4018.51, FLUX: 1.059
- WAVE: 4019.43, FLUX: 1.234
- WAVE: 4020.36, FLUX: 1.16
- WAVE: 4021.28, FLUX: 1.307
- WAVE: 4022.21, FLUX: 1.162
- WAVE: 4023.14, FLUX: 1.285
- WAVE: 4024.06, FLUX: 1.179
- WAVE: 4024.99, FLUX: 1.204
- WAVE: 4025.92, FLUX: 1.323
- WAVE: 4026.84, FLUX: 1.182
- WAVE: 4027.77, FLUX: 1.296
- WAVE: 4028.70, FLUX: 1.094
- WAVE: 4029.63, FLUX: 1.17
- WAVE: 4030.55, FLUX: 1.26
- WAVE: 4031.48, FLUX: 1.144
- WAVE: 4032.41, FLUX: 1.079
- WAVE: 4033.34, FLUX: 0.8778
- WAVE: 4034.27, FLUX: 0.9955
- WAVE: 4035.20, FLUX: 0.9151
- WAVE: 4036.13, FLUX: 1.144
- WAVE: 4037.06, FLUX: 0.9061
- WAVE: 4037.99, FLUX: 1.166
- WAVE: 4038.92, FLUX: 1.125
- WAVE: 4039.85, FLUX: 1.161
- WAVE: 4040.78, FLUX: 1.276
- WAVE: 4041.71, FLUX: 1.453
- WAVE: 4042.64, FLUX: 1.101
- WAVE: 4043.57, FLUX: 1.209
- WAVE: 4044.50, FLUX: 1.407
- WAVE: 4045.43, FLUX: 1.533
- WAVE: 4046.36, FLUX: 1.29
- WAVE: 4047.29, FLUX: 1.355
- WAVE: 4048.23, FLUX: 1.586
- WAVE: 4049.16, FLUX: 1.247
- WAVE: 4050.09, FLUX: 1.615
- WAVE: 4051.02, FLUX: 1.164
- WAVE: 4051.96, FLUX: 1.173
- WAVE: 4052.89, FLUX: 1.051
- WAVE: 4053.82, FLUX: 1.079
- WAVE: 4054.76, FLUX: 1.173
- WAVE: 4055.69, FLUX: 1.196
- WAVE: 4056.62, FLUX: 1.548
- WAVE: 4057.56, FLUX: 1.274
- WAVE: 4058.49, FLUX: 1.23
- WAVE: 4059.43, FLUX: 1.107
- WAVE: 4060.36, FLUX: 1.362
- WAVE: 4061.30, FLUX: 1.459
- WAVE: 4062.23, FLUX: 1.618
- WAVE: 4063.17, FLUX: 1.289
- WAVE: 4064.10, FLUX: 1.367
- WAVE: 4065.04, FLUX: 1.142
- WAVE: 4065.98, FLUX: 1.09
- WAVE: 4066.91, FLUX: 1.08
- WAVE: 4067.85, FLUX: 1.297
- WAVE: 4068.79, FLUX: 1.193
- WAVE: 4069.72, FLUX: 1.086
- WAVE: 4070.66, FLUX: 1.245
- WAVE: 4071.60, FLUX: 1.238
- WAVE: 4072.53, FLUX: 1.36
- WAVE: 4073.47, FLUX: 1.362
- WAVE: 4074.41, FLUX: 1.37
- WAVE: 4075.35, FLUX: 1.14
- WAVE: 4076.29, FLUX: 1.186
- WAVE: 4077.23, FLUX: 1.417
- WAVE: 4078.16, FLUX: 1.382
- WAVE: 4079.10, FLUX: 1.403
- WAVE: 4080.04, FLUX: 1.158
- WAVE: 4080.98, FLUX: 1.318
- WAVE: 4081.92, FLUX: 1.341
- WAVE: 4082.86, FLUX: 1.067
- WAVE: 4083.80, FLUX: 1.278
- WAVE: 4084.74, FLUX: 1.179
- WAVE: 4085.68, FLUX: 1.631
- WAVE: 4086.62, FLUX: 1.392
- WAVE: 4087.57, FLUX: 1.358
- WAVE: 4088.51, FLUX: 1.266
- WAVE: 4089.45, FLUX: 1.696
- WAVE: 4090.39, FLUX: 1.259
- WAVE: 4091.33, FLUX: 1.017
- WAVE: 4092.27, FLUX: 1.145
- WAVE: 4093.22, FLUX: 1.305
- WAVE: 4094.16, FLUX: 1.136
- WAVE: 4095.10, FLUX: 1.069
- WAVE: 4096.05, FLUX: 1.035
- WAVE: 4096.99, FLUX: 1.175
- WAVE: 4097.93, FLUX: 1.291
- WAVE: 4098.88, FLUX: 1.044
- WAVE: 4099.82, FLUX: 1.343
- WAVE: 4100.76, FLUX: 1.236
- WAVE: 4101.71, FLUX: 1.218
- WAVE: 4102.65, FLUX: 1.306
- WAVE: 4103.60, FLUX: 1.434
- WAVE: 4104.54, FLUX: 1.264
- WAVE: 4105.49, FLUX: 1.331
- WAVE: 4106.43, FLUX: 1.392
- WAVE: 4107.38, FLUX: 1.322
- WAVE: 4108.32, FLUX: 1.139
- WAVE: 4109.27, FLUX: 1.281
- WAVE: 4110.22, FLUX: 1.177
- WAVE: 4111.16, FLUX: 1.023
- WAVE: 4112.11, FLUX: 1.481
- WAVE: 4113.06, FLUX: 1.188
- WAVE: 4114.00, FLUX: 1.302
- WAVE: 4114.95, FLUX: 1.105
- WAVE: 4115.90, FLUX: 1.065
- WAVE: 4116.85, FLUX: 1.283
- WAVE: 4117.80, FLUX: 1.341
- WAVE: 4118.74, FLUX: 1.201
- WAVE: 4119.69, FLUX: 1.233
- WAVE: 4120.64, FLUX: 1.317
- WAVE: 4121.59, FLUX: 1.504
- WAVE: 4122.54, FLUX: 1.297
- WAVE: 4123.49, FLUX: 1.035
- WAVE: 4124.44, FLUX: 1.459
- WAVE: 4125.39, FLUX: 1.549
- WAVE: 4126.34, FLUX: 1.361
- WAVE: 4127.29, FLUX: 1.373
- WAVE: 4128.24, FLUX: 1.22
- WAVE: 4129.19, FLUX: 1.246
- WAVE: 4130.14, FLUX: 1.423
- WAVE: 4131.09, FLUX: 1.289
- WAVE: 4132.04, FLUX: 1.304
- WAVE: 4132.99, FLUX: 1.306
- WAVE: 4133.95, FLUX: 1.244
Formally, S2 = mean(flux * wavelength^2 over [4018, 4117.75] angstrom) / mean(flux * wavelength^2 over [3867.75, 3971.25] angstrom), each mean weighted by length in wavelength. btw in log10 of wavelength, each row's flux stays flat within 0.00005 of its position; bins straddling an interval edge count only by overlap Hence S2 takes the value 1.25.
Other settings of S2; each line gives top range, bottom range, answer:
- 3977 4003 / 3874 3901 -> 1.30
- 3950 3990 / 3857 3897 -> 1.23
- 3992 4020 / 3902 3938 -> 1.15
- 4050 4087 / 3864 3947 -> 1.31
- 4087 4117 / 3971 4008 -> 1.09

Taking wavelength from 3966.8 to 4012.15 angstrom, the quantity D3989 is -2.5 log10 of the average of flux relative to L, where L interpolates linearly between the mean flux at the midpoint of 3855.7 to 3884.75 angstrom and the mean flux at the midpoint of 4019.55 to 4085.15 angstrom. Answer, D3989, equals -0.02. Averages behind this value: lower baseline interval 1.06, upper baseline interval 1.24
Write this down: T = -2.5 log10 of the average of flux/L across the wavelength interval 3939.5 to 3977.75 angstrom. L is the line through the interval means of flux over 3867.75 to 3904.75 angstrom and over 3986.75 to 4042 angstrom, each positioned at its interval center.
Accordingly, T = -0.05 mag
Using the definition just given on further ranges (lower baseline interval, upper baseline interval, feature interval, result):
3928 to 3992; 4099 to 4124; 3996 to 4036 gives 0.04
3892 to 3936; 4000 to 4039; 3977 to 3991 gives -0.10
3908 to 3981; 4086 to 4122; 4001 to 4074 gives -0.02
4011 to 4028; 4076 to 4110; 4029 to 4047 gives 0.05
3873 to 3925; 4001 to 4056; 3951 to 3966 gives -0.05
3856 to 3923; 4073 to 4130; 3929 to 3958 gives -0.05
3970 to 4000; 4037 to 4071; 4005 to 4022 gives 0.02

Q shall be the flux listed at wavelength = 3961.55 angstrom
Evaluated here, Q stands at 0.9573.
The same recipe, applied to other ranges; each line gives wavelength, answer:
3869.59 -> 1.068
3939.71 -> 1.222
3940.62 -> 1.065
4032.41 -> 1.079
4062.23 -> 1.618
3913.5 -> 0.8419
